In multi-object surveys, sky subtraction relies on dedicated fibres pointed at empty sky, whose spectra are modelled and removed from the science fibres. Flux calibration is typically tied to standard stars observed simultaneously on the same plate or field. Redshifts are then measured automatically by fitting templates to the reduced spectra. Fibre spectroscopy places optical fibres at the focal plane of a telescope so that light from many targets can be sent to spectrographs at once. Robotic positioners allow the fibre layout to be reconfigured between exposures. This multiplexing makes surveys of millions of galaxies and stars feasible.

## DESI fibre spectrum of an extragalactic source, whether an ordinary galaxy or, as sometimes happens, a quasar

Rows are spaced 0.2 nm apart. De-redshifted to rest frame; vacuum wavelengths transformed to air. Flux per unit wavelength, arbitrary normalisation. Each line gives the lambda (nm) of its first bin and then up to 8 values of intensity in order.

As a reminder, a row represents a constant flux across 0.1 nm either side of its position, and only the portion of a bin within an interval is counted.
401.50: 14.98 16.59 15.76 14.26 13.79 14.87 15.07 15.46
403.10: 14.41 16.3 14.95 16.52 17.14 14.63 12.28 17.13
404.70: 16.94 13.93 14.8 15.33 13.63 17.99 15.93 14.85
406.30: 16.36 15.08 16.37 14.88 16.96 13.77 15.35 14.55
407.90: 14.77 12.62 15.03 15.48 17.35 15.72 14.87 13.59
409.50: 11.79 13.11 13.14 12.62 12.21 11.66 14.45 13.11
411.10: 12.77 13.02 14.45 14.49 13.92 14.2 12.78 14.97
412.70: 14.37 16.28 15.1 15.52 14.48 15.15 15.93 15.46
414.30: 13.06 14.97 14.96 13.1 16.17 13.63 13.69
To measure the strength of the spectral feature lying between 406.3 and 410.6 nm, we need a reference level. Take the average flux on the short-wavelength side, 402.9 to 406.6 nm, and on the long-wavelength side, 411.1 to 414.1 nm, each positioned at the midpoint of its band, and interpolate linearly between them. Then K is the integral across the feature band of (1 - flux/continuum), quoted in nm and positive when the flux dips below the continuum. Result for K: 0.19 nm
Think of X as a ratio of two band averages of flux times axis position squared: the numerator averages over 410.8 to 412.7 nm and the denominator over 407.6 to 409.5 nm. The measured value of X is 0.95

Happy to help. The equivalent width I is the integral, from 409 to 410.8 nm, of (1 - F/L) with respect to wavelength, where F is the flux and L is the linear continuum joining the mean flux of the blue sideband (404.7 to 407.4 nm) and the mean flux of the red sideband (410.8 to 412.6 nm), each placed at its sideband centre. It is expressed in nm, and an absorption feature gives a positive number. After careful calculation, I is 0.16 nm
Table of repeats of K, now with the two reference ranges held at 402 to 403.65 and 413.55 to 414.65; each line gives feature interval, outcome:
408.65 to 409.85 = 0.06 nm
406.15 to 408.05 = -0.04 nm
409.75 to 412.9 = 0.28 nm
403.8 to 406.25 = -0.08 nm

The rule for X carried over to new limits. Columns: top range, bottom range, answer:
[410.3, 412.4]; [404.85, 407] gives 0.89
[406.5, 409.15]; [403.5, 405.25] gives 1.01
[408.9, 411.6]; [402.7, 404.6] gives 0.89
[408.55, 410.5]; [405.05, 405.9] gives 0.90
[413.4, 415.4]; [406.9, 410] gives 1.04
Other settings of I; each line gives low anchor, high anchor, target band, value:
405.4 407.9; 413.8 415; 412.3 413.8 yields -0.02 nm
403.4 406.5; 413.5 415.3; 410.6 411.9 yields 0.11 nm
